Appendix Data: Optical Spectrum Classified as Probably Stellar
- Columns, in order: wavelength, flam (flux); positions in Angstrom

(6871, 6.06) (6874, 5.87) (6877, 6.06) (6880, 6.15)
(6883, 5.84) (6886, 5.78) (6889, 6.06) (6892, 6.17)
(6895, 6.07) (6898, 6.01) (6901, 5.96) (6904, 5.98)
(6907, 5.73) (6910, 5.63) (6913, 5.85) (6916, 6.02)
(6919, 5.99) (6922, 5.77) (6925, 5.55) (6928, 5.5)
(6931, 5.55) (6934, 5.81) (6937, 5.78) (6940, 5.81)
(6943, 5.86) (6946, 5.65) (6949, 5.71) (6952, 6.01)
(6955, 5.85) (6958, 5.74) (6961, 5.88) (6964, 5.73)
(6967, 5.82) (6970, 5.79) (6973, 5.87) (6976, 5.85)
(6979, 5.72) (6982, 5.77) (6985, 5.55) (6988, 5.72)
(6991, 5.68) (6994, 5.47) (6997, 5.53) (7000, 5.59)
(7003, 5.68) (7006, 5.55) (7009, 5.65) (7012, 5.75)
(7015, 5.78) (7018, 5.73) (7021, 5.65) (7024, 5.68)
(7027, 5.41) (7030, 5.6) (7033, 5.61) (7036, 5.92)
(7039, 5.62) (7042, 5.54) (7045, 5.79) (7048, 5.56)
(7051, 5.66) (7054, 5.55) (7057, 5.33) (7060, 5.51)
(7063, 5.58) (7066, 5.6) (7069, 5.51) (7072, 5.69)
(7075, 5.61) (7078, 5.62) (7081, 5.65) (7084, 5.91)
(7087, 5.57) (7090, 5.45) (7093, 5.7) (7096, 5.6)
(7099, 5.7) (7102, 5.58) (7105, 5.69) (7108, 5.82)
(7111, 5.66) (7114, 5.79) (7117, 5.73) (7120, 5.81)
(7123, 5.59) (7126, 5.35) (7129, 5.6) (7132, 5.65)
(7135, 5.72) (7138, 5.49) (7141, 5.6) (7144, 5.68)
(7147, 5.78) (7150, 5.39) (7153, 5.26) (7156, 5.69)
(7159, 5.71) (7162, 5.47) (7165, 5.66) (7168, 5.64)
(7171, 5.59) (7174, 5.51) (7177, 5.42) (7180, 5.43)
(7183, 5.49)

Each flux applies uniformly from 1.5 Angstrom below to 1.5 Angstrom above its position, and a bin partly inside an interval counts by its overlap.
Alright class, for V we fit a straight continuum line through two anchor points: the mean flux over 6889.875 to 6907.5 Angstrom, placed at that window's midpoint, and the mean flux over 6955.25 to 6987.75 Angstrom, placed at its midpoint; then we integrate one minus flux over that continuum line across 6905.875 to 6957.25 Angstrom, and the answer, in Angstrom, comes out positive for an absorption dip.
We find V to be 1.1 Angstrom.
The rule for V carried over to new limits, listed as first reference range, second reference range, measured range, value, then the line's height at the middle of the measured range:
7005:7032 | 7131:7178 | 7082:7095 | -0.1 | 5.61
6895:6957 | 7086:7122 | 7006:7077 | 1.2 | 5.72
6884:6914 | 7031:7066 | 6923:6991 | 0.6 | 5.8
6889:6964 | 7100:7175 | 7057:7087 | 0.4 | 5.69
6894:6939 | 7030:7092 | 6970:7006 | 0.2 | 5.71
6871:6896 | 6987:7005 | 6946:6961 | -0.2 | 5.76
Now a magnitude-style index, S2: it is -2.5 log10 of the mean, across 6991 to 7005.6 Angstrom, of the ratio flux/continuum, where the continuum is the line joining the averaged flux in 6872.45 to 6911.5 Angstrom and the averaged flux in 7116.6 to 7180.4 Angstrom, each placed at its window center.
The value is 0.04 mag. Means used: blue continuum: 5.95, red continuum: 5.58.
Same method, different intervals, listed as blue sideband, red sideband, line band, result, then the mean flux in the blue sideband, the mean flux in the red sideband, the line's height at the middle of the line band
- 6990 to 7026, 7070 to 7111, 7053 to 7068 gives 0.027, 5.64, 5.66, 5.65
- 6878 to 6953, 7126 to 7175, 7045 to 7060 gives 0.028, 5.85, 5.58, 5.69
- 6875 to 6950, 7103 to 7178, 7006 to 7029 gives 0.017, 5.85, 5.61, 5.74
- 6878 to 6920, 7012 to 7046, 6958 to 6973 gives 0.000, 5.95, 5.67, 5.8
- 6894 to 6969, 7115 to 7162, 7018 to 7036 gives 0.016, 5.81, 5.6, 5.71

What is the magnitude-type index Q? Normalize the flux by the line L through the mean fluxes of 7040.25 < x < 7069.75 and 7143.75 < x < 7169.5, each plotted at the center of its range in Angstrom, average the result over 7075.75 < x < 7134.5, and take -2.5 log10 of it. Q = -0.02 mag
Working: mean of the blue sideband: 5.56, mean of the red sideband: 5.58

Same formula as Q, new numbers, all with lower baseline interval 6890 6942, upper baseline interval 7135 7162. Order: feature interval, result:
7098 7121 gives -0.02 mag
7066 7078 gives 0.01 mag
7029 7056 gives 0.01 mag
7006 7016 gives 0.01 mag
